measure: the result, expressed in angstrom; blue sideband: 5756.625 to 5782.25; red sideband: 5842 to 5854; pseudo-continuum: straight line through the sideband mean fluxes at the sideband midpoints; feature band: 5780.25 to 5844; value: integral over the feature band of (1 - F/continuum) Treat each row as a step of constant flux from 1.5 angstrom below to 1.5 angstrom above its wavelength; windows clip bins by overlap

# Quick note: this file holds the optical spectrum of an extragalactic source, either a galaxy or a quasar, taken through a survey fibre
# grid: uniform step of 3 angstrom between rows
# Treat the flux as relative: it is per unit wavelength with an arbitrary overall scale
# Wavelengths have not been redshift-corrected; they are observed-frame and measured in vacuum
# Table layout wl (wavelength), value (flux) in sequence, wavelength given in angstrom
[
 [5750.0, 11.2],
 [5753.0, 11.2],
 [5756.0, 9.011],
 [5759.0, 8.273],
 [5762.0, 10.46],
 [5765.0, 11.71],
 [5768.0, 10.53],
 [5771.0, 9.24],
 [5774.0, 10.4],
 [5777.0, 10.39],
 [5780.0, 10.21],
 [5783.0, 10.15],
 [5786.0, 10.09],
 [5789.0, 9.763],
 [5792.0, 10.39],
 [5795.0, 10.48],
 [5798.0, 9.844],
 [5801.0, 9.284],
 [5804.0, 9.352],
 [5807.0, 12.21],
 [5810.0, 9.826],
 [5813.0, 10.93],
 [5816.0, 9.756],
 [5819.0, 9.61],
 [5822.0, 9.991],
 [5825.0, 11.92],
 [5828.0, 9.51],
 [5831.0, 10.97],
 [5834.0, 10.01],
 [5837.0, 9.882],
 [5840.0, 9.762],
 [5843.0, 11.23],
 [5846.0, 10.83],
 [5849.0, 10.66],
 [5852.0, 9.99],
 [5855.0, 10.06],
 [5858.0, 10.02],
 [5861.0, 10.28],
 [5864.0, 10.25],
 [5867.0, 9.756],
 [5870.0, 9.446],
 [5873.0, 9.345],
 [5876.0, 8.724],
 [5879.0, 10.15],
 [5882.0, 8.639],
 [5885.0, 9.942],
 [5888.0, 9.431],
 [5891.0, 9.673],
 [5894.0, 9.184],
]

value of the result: 1.0 angstrom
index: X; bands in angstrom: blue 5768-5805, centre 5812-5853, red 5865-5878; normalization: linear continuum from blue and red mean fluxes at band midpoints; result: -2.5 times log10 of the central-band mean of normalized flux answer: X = -0.075 mag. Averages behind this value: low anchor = 10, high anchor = 9.39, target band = 10.4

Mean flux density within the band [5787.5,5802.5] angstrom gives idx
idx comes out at 9.95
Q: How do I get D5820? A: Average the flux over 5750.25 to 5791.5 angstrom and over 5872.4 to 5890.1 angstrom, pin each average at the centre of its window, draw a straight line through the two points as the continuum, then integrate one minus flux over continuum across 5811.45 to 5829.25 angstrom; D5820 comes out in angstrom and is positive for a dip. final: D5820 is -0.9 angstrom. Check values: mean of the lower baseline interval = 10.1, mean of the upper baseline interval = 9.38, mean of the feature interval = 10.3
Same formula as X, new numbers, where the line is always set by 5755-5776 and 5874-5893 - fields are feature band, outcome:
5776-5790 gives -0.025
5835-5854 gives -0.084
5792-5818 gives -0.045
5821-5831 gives -0.094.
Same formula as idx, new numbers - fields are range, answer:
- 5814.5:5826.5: 10.3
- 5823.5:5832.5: 10.8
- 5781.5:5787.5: 10.1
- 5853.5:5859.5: 10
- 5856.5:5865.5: 10.2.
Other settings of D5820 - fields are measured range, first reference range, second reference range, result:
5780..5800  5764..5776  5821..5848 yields 0.6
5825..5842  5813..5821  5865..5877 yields -0.8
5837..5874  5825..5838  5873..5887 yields -1.1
